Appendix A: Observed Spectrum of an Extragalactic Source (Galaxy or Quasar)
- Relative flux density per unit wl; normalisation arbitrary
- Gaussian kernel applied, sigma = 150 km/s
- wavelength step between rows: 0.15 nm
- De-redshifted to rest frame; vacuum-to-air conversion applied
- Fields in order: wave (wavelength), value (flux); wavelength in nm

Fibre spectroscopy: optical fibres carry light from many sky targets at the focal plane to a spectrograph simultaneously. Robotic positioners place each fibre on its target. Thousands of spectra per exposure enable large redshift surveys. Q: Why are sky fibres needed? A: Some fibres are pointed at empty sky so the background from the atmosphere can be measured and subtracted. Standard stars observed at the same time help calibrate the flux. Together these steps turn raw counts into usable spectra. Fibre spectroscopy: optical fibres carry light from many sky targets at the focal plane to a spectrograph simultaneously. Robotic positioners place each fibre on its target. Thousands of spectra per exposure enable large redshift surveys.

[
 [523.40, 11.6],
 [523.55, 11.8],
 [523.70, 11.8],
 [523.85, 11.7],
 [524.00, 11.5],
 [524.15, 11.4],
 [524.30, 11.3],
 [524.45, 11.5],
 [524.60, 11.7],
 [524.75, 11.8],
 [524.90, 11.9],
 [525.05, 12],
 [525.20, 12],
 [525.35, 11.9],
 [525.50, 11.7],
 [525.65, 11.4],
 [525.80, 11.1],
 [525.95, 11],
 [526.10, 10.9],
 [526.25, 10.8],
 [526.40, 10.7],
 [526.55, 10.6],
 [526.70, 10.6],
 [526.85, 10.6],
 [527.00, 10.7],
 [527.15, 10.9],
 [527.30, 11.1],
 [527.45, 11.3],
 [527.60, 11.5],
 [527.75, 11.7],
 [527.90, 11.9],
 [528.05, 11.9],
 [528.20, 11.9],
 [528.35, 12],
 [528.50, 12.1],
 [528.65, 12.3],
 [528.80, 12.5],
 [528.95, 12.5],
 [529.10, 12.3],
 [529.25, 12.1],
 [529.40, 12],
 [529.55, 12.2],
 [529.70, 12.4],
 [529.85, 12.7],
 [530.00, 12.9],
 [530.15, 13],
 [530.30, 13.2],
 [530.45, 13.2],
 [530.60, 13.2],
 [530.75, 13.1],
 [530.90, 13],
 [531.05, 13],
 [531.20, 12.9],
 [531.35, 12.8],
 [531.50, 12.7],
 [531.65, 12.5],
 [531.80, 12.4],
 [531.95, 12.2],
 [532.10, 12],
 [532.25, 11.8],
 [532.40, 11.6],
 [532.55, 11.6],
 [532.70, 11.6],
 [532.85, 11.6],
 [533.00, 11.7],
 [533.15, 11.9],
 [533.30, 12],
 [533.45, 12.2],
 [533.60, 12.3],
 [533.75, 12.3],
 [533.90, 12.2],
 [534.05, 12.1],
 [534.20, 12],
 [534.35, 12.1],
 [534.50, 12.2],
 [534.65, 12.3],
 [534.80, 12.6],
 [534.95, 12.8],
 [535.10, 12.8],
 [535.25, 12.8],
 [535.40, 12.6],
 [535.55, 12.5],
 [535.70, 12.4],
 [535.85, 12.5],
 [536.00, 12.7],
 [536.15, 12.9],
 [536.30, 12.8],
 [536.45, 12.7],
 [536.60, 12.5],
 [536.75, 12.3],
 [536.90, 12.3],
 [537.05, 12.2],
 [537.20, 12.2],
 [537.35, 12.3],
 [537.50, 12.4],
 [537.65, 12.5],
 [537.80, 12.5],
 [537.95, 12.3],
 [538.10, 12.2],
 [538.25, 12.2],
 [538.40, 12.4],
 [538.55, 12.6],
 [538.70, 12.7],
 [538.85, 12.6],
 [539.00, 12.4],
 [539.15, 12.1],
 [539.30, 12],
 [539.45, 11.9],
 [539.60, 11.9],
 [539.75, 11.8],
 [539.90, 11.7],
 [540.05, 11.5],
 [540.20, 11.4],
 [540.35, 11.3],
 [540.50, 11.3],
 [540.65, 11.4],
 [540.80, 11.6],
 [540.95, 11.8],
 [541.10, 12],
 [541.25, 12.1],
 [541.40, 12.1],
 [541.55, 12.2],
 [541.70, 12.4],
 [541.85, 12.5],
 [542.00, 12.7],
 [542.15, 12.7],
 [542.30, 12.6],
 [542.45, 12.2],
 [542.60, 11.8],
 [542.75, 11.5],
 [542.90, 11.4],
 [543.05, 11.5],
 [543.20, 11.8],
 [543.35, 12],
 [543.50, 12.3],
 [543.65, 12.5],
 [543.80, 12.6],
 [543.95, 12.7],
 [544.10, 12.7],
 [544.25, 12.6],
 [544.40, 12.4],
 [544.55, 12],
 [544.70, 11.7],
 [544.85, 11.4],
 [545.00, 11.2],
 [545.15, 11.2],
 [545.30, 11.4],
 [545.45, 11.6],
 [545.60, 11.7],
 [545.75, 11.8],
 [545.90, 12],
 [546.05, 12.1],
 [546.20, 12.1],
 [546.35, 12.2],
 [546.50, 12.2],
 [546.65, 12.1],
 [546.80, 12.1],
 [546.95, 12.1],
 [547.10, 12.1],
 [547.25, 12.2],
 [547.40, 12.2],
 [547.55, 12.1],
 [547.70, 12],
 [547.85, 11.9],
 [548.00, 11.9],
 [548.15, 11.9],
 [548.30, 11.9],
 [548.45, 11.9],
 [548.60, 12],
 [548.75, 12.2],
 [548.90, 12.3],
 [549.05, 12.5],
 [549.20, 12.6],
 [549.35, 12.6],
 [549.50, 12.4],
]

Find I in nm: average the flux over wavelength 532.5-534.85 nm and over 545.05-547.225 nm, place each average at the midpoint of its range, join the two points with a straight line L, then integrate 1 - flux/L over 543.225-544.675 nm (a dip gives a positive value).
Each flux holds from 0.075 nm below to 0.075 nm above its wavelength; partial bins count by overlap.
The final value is -0.05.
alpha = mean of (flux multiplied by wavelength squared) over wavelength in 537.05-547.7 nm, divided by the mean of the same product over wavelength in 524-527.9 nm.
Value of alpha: 1.13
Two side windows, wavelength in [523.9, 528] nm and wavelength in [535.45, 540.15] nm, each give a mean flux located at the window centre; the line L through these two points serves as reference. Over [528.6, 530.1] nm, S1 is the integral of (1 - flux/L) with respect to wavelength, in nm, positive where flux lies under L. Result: -0.10 nm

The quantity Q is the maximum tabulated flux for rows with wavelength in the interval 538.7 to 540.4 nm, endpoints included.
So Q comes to 12.7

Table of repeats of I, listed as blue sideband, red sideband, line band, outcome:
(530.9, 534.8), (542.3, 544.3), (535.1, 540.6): -0.05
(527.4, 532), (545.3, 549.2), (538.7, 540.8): 0.07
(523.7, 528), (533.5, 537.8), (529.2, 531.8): -0.20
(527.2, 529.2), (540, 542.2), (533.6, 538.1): -0.19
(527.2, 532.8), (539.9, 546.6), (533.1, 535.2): -0.02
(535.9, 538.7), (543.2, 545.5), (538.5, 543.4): 0.10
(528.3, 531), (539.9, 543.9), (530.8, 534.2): 0.07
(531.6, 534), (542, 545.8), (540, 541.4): 0.04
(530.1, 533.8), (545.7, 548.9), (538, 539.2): -0.02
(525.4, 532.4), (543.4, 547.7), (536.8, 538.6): -0.05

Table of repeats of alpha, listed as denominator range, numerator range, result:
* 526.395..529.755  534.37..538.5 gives 1.10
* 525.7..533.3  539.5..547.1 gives 1.05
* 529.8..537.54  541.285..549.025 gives 1.01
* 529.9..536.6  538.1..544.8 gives 1.00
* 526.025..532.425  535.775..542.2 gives 1.05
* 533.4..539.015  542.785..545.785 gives 0.99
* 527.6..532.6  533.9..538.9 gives 1.03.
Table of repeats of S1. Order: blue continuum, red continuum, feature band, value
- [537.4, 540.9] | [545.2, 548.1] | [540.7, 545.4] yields -0.02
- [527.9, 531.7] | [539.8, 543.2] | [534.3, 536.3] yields -0.05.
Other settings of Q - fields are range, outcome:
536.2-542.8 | 12.8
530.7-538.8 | 13.1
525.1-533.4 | 13.2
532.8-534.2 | 12.3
